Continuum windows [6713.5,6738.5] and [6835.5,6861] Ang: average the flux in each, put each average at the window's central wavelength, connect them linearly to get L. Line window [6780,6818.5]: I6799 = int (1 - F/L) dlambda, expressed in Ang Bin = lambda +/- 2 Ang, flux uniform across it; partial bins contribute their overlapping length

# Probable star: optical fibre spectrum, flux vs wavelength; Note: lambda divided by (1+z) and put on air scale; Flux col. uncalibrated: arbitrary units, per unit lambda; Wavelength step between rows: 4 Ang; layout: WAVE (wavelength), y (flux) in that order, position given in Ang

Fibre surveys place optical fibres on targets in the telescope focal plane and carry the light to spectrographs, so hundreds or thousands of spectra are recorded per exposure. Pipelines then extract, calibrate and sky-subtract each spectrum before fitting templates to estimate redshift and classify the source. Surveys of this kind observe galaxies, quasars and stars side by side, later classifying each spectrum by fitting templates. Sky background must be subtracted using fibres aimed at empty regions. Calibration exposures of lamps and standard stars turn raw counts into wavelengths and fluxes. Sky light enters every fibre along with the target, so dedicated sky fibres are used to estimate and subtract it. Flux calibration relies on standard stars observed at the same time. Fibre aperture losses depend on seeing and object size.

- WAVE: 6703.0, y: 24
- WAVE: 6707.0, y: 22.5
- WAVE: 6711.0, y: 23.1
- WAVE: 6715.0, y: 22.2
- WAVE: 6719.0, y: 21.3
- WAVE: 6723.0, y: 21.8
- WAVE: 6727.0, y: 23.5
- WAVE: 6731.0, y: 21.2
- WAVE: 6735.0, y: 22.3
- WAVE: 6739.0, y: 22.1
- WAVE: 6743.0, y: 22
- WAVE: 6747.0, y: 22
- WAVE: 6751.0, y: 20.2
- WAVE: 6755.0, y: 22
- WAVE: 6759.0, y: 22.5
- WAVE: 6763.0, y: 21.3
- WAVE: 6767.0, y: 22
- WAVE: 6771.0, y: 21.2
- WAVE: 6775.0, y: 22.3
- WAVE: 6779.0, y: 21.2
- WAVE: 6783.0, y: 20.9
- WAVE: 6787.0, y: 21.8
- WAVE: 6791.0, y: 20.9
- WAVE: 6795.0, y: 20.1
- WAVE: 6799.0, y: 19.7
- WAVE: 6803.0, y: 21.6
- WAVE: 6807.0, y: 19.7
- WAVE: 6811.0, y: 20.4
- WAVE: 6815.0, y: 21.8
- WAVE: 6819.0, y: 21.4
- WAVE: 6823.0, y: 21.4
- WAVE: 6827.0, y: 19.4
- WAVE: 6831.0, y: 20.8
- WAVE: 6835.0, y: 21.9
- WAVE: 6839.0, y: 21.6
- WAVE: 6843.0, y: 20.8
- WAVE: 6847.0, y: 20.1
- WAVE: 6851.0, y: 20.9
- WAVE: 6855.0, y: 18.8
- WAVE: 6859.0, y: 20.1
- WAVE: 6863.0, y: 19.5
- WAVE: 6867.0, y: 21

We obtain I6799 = 0.5 Ang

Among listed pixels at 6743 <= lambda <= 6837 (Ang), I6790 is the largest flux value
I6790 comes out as 22.5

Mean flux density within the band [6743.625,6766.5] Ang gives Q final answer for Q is 21.7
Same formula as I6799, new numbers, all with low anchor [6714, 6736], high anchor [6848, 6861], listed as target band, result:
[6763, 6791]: -0.40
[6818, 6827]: -0.22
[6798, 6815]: 0.13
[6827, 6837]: -0.32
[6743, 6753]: 0.18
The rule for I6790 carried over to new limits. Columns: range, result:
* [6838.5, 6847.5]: 21.6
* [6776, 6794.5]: 21.8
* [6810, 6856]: 21.9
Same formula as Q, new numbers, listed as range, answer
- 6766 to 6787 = 21.5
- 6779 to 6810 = 20.7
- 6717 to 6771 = 21.8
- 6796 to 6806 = 20.5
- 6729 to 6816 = 21.3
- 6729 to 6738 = 21.8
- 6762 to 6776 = 21.7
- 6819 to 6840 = 21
